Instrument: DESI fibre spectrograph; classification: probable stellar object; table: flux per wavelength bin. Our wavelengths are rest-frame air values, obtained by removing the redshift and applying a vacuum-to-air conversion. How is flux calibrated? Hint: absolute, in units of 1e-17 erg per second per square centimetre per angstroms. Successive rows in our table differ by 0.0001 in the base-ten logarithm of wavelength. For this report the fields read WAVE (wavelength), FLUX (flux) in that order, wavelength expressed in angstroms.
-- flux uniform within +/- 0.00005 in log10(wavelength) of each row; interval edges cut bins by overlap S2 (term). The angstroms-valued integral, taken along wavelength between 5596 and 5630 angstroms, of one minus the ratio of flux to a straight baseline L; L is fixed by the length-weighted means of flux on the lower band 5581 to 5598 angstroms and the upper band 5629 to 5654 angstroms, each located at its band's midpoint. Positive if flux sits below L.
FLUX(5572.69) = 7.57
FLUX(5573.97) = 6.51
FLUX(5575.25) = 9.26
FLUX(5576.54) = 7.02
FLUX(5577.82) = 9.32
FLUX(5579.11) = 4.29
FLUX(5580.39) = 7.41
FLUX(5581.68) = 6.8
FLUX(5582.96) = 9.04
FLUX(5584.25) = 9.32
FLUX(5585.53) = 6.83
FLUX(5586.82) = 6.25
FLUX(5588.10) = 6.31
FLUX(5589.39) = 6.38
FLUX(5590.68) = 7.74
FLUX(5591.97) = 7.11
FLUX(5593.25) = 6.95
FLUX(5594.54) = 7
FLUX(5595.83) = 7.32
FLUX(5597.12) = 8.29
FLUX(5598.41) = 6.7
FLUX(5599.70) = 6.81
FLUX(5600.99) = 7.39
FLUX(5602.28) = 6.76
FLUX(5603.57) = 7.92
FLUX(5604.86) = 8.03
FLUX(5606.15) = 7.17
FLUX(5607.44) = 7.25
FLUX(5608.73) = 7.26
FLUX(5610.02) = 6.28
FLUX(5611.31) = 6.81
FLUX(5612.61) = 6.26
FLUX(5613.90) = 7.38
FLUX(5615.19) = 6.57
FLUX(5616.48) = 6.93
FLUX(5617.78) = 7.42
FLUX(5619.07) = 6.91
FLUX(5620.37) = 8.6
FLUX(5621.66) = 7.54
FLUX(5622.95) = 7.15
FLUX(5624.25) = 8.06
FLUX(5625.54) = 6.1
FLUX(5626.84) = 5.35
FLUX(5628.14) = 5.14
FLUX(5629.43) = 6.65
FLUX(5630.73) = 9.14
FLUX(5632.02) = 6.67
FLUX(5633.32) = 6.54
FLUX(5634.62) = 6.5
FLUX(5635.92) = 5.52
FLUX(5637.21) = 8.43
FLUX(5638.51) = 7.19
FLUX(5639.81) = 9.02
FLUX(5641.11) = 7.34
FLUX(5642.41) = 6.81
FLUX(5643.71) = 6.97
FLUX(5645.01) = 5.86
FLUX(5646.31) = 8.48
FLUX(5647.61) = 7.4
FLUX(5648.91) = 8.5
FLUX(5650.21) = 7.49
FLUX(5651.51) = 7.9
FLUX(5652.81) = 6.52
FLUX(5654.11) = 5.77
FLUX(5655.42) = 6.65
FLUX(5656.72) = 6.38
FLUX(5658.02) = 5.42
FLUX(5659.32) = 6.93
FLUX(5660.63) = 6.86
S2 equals 1.3 angstroms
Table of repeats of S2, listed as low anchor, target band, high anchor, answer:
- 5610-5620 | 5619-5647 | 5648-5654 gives 0.3 angstroms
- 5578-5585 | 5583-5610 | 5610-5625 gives 0.4 angstroms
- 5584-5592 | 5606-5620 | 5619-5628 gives 0.1 angstroms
